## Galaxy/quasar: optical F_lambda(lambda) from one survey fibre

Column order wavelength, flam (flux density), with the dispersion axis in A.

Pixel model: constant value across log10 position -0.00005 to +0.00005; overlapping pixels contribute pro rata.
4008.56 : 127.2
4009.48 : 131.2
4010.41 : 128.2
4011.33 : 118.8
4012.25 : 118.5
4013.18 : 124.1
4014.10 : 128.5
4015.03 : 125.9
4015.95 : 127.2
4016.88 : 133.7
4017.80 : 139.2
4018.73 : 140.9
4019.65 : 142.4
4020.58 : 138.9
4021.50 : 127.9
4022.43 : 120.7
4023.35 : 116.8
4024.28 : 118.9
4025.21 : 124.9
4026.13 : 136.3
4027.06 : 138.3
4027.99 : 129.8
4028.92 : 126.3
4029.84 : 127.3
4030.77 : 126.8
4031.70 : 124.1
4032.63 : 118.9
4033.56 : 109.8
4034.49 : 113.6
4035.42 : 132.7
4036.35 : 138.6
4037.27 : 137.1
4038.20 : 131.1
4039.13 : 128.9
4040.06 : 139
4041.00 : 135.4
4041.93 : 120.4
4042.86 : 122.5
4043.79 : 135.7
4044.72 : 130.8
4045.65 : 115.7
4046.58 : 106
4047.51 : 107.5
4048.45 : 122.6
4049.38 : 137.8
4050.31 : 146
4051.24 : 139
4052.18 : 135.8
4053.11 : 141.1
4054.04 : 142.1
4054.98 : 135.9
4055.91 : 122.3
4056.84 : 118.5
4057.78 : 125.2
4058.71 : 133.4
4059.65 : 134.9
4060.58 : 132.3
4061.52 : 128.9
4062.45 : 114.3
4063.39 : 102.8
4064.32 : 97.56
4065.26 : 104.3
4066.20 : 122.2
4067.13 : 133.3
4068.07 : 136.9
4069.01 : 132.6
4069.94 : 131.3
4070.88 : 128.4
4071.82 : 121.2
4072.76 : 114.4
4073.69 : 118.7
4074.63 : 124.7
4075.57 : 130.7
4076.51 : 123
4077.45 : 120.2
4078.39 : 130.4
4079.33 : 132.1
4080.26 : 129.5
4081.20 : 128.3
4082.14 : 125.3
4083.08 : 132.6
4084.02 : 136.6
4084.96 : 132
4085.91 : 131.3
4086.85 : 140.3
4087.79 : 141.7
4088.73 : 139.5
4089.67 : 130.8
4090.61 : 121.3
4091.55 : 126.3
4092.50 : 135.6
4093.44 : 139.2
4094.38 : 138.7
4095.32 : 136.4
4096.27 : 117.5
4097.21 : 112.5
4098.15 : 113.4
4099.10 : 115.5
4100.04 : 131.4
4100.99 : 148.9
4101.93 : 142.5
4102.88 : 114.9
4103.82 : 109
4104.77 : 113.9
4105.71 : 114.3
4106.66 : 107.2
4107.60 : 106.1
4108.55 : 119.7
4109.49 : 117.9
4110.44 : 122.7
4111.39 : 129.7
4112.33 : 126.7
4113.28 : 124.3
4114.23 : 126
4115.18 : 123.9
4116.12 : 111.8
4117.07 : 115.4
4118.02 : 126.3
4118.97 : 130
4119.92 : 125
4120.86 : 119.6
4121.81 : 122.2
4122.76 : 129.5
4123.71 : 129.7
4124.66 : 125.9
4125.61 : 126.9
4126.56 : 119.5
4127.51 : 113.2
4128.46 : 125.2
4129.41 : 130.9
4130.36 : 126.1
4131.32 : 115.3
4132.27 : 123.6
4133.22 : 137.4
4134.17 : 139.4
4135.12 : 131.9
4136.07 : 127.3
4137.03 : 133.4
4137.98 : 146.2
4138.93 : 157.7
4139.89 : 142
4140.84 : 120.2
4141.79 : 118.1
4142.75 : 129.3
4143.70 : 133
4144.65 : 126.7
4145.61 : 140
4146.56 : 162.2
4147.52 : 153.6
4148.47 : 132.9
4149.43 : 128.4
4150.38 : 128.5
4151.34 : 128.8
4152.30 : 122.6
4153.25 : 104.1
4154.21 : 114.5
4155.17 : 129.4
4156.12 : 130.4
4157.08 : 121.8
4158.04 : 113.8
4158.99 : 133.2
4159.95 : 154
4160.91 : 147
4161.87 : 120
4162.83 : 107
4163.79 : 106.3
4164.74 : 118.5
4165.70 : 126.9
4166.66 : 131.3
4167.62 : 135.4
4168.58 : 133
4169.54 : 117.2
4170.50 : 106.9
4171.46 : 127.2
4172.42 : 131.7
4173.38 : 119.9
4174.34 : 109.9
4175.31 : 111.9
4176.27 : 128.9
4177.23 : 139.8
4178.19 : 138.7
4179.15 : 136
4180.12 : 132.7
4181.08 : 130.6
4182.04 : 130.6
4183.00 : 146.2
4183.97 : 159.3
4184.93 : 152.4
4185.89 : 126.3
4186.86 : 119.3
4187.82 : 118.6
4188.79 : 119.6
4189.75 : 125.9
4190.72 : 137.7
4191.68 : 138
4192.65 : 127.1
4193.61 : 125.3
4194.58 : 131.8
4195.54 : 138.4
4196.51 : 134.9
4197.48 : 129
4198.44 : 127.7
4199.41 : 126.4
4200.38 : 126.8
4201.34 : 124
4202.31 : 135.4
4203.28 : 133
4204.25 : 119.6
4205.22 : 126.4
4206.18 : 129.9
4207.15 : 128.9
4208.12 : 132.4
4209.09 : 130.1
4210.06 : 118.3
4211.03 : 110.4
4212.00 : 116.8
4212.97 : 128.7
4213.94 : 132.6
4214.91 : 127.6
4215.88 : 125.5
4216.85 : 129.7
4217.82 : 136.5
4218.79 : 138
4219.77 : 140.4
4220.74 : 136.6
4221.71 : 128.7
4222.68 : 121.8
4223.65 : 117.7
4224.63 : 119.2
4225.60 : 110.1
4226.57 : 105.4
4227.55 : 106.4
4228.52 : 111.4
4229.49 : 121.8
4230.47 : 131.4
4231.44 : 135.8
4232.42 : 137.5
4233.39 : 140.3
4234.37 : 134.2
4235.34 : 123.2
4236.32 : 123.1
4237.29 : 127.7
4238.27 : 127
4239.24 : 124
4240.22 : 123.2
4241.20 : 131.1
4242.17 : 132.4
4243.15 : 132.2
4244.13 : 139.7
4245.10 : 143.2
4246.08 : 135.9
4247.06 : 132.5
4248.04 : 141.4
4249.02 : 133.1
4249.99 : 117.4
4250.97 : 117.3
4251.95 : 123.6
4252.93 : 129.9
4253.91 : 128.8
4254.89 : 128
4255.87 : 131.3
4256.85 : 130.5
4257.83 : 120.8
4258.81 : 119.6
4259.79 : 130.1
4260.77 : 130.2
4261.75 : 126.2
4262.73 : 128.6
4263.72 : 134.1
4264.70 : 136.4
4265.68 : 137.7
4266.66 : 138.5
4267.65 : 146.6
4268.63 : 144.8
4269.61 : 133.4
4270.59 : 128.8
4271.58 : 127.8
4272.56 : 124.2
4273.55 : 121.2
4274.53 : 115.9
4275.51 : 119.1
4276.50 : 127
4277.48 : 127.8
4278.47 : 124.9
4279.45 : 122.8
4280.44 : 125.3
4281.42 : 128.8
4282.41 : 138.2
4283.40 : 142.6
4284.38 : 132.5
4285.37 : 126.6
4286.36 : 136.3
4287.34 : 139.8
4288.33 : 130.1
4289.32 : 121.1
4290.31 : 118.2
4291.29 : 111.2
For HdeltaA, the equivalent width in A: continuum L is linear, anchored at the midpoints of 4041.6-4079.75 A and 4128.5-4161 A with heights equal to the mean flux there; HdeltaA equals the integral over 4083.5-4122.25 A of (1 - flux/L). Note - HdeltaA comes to 1.0 A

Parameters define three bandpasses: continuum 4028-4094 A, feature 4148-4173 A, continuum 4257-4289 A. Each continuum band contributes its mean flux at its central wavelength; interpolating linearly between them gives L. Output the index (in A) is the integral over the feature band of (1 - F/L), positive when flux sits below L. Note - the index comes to 0.74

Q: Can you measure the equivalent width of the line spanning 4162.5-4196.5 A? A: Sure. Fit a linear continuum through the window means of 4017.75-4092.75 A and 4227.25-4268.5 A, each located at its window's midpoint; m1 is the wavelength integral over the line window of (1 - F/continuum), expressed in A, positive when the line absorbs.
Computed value 0.2 A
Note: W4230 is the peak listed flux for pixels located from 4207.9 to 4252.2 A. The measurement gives 143.2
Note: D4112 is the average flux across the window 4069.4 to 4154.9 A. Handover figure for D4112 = 127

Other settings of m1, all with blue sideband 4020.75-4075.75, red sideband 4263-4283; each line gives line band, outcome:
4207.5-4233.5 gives 0.8 A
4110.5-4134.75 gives 0.5 A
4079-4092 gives -0.5 A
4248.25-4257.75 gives 0.2 A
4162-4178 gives 0.8 A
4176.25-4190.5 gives -0.6 A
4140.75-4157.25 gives -0.2 A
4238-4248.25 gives -0.3 A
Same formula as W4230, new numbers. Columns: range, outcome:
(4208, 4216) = 132.6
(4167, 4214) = 159.3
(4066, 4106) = 148.9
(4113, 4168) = 162.2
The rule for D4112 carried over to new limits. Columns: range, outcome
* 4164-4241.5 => 128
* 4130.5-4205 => 130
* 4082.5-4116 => 126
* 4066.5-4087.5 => 129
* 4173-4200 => 131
